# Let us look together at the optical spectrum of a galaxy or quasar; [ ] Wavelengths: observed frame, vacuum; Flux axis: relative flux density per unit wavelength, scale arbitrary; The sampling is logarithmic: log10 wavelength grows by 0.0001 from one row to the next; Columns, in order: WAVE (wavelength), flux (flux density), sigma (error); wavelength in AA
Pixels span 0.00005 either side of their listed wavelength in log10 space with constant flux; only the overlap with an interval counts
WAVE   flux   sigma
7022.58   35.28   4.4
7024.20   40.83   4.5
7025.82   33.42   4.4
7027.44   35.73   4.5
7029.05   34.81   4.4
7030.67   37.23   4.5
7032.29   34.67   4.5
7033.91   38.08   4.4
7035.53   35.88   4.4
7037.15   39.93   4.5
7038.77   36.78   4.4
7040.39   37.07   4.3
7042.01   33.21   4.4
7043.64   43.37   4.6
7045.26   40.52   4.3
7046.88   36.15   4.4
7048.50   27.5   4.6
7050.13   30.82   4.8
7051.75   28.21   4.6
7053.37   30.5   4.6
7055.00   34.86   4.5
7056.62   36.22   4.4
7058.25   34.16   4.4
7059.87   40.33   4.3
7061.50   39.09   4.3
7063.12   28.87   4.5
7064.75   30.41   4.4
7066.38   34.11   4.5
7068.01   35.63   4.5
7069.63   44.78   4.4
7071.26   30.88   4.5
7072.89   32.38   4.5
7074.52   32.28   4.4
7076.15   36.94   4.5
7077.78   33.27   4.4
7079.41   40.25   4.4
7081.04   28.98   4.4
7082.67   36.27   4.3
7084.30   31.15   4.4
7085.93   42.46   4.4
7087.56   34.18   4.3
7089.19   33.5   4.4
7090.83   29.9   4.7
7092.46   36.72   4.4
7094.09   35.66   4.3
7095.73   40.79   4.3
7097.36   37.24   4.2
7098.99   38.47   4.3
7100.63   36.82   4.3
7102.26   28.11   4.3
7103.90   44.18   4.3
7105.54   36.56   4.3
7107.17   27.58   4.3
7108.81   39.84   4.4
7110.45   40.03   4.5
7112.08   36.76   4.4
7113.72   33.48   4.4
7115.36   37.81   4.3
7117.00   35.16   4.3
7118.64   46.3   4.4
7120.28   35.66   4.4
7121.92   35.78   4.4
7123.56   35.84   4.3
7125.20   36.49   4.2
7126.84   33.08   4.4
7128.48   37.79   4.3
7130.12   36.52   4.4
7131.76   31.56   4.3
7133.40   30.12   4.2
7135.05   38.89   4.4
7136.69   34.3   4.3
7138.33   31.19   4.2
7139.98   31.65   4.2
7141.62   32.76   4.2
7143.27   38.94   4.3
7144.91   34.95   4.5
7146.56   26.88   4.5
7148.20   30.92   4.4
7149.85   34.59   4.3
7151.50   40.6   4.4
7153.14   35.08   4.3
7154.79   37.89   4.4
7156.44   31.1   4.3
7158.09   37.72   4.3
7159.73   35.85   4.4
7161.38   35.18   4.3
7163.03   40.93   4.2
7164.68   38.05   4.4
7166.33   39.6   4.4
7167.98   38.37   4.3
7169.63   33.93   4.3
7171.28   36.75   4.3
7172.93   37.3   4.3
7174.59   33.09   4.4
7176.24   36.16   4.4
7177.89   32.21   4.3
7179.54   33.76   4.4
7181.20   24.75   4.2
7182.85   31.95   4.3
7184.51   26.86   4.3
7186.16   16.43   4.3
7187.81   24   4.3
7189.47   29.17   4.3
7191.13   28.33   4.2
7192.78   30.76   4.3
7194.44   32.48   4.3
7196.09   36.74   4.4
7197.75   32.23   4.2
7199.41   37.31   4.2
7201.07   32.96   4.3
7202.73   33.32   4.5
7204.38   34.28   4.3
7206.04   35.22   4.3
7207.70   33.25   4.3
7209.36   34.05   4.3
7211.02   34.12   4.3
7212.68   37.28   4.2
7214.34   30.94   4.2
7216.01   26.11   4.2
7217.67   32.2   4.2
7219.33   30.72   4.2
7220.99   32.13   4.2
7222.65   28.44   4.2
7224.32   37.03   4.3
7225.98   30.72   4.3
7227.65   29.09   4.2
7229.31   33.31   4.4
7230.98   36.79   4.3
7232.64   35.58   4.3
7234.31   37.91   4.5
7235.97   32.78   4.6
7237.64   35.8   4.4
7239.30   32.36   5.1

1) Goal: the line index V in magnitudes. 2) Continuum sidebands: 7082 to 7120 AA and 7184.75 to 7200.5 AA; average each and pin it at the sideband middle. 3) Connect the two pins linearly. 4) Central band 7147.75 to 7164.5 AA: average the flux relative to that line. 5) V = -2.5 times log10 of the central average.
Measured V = -0.121 mag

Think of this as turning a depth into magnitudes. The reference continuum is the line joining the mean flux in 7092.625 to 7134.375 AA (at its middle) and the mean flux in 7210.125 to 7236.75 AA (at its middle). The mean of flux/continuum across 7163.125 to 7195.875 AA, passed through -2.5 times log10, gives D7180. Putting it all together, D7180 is 0.071 mag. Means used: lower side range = 36.3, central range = 32.1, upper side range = 32.8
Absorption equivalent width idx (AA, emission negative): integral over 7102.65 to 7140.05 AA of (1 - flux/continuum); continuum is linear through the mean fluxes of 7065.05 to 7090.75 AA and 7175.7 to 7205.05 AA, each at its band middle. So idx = -2.98 AA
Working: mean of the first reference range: 34.9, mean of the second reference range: 30.7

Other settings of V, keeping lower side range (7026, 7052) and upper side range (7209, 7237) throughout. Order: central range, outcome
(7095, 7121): -0.076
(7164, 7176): -0.092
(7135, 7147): 0.019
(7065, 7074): 0.004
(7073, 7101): -0.015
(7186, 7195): 0.212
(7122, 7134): -0.010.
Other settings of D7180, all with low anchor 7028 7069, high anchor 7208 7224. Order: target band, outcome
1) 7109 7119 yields -0.122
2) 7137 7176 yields -0.071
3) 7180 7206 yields 0.072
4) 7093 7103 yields -0.063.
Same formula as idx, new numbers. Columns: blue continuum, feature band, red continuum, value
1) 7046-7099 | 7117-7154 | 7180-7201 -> -3.6 AA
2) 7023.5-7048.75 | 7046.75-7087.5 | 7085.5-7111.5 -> 2.6 AA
